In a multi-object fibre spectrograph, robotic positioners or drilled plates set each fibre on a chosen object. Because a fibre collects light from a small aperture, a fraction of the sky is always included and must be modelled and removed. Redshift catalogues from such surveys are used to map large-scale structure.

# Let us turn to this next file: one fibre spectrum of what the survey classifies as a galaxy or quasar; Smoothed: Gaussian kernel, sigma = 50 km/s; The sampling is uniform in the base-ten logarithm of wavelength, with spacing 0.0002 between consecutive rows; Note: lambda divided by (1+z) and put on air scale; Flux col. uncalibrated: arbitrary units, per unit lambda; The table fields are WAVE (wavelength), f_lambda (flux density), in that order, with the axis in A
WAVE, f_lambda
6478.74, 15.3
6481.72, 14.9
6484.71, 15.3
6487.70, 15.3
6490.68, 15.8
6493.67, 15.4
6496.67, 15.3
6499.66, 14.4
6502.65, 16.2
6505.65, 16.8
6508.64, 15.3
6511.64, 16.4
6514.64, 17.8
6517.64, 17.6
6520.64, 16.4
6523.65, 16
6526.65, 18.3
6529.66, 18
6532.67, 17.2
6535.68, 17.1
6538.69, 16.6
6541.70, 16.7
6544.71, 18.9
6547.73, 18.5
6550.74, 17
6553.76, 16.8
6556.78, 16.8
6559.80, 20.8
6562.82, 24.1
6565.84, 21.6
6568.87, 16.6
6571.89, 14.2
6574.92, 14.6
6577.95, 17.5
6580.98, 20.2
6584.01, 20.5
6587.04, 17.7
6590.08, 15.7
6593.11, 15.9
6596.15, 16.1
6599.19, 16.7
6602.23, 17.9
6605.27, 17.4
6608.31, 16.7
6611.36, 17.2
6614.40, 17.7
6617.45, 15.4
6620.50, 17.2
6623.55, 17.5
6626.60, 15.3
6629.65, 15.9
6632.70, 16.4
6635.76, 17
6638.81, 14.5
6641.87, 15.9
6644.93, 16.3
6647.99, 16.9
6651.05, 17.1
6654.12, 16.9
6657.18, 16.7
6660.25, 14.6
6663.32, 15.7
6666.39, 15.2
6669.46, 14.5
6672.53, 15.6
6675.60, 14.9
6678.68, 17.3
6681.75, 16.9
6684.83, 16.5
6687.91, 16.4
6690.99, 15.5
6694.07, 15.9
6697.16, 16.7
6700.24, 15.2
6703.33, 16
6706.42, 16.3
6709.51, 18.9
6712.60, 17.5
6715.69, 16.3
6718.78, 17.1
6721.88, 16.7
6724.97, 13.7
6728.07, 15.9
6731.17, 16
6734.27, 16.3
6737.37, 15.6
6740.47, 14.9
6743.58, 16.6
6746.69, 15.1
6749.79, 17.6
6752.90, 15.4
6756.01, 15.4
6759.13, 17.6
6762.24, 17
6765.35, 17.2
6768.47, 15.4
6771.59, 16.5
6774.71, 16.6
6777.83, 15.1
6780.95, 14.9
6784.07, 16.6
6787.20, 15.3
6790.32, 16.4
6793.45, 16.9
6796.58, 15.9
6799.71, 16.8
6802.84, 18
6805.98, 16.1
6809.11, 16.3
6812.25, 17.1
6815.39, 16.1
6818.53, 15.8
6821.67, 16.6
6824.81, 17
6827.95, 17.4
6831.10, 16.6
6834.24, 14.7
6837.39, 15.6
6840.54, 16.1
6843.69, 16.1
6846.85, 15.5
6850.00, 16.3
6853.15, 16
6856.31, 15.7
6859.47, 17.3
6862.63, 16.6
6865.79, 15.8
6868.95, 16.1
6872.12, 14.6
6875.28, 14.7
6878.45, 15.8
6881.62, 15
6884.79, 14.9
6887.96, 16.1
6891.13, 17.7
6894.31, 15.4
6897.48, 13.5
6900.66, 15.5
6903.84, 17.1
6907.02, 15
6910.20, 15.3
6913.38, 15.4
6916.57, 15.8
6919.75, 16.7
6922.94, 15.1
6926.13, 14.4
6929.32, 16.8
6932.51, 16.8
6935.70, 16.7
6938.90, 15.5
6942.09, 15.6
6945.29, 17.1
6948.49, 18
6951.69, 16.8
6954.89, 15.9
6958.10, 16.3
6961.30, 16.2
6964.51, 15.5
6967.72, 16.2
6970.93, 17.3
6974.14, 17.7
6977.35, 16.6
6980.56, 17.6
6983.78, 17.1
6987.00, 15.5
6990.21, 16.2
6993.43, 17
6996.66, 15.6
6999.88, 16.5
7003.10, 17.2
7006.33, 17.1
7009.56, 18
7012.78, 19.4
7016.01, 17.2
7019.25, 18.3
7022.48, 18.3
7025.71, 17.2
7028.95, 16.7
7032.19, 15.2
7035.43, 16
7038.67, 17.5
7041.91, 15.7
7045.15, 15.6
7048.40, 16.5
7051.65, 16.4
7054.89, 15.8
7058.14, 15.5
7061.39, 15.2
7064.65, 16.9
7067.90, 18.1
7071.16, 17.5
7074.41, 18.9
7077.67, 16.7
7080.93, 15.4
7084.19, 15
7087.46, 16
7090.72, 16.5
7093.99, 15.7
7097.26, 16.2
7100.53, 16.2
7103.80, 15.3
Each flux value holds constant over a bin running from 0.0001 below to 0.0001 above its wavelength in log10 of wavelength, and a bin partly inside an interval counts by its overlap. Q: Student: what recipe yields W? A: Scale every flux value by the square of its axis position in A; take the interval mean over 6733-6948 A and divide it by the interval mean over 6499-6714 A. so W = 1.02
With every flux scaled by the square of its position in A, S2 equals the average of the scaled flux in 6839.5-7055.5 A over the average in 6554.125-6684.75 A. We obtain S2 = 1.06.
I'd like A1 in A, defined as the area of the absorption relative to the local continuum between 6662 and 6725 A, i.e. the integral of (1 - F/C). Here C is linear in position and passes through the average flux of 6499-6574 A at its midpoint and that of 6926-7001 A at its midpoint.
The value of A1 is 3.35 A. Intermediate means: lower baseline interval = 17.5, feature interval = 16.2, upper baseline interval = 16.5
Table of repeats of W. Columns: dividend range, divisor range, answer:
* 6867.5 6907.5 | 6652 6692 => 1.04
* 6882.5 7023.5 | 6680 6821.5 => 1.07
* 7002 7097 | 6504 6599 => 1.10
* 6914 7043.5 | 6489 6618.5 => 1.10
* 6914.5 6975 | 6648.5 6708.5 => 1.10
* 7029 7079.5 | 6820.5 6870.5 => 1.08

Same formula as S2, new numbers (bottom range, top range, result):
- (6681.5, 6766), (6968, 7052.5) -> 1.13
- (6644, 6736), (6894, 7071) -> 1.11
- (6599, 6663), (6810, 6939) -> 1.04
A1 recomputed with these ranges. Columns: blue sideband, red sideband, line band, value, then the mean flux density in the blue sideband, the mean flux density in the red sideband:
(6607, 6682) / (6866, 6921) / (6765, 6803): -0.8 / 16.2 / 15.6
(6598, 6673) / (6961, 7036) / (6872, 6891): 1.5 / 16.3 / 16.9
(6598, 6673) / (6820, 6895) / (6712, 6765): 0.1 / 16.3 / 16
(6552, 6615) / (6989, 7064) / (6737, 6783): 3.3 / 17.7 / 16.7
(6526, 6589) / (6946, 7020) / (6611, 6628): 1.1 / 18.1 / 16.9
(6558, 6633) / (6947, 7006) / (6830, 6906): 5.0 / 17.5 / 16.6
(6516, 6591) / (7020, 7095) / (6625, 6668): 3.8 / 17.8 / 16.5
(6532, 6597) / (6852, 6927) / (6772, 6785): 0.4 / 17.8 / 15.7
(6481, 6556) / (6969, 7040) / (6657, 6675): 1.6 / 16.6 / 17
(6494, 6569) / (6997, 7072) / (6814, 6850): 2.0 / 17.5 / 16.8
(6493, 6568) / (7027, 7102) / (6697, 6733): 1.5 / 17.5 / 16.3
